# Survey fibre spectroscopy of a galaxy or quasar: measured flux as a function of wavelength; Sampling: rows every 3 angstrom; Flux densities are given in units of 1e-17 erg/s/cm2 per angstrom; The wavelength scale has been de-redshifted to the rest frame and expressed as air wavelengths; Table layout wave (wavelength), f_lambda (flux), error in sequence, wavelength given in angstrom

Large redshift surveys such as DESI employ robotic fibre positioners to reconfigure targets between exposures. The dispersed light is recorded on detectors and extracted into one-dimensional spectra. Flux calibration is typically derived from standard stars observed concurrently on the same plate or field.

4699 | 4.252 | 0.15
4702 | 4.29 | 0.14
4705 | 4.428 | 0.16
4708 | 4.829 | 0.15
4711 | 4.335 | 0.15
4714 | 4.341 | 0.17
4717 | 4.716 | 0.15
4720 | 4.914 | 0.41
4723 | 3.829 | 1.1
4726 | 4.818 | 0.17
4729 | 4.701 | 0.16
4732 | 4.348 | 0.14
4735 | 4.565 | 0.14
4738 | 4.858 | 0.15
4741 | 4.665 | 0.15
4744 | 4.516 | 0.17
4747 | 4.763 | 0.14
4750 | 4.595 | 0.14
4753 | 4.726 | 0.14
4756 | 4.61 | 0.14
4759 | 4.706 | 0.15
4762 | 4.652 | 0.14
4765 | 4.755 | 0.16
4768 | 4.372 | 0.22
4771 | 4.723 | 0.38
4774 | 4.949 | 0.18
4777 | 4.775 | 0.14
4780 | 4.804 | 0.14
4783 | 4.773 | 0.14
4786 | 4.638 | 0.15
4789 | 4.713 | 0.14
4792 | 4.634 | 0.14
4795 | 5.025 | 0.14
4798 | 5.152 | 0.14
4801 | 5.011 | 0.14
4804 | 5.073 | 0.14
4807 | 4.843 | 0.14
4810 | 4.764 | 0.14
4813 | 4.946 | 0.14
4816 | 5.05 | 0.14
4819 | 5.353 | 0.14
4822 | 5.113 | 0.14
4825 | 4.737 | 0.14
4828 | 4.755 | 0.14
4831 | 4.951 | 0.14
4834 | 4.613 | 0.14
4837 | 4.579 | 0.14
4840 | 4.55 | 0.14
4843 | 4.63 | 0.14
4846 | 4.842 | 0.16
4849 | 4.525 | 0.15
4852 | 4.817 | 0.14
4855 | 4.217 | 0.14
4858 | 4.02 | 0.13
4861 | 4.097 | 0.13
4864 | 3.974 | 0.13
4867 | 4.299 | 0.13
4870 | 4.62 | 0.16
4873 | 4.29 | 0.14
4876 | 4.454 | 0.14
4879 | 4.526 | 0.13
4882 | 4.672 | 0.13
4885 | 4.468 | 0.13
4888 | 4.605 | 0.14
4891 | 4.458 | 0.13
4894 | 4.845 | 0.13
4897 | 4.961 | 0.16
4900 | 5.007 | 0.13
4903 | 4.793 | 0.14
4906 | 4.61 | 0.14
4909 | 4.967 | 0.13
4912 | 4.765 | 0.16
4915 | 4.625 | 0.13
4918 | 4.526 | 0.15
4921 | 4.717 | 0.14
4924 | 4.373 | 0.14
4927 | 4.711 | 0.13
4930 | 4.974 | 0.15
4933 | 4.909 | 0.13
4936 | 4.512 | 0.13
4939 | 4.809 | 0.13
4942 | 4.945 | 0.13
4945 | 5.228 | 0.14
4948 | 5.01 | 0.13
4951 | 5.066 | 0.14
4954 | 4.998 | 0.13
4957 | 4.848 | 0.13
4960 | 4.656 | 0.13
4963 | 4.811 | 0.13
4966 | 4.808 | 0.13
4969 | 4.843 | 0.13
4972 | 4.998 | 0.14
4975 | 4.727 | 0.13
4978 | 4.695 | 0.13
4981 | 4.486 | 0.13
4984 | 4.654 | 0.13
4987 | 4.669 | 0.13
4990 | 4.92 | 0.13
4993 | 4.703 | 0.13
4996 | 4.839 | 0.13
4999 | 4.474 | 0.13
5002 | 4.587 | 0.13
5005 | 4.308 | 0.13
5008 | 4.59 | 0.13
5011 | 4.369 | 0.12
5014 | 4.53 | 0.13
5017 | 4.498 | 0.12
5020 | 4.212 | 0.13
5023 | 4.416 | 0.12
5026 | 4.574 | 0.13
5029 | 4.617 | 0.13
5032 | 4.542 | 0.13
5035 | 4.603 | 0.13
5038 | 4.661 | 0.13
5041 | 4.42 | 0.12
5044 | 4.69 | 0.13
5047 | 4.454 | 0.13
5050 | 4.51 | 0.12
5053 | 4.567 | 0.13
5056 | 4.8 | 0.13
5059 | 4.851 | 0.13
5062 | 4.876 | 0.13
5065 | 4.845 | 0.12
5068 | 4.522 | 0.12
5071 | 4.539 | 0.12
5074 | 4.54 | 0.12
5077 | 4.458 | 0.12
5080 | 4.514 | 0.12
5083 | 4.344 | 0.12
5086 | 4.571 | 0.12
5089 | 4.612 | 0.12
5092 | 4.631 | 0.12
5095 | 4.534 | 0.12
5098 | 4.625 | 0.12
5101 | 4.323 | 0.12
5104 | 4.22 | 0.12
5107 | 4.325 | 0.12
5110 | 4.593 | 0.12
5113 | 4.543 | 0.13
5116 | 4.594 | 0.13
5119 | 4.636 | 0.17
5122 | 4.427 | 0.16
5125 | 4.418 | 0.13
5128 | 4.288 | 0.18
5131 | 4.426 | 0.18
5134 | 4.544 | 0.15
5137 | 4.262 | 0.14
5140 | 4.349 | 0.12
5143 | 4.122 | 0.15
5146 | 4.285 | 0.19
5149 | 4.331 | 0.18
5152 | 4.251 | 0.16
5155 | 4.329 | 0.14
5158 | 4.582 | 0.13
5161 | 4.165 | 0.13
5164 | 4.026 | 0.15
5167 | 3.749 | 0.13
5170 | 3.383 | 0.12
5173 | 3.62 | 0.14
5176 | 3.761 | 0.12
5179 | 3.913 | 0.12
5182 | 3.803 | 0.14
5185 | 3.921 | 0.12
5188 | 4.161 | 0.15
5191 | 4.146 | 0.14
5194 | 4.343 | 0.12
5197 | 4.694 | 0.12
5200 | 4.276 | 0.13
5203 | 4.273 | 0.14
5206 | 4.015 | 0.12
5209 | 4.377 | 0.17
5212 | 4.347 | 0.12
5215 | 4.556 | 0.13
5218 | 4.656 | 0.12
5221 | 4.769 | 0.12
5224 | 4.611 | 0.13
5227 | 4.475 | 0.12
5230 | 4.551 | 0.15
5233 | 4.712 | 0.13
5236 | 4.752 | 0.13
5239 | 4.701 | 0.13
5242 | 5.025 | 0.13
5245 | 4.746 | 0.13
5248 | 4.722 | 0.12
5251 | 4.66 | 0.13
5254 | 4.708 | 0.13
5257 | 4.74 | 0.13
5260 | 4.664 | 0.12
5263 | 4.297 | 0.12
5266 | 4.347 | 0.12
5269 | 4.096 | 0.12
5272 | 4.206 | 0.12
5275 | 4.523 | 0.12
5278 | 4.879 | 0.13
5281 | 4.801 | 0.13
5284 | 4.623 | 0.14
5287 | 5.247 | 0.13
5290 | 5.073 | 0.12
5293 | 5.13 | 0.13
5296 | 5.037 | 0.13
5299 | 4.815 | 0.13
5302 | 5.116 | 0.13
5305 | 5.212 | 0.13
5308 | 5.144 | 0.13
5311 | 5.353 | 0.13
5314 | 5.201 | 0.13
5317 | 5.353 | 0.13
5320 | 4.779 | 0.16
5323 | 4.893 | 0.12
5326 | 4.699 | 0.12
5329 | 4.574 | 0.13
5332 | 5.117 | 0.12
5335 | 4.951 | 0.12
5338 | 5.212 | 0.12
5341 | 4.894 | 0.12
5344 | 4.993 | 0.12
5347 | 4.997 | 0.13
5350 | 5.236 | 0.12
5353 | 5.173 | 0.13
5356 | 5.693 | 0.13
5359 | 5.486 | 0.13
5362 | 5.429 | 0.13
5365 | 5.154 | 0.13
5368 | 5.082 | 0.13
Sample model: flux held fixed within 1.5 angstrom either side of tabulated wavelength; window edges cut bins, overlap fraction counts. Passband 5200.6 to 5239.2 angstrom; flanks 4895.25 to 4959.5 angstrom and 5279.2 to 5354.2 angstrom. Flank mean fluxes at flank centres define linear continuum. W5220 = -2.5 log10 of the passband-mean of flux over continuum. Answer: 0.11 mag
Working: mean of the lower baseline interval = 4.82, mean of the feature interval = 4.51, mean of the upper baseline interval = 5.02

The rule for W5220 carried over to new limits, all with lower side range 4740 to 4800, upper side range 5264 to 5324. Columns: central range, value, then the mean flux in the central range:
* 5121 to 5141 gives 0.11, 4.39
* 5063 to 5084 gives 0.06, 4.55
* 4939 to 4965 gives -0.03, 4.93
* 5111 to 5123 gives 0.06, 4.56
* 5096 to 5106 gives 0.10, 4.39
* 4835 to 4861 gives 0.06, 4.5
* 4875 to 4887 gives 0.05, 4.54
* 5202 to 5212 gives 0.15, 4.24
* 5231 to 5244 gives 0.02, 4.79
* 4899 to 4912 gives -0.01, 4.83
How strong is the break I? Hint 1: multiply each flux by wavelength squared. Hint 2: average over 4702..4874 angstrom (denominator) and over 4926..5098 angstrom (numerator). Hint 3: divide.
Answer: 1.10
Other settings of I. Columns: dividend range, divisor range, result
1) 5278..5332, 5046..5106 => 1.20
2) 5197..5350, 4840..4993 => 1.17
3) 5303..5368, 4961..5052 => 1.26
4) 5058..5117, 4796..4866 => 1.07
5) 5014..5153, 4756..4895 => 1.07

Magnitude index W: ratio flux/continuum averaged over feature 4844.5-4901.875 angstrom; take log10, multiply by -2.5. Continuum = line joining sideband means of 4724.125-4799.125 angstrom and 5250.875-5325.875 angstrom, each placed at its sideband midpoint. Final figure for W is 0.052 mag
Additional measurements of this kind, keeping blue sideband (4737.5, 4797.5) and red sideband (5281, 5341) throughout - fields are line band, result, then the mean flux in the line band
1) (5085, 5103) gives 0.08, 4.54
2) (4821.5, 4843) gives 0.01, 4.73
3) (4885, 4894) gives 0.05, 4.57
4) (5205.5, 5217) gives 0.14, 4.37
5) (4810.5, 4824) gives -0.07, 5.08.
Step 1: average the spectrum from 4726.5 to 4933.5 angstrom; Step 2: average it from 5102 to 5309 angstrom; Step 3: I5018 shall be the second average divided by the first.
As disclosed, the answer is 0.95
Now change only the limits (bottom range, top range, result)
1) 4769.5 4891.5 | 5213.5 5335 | 1.02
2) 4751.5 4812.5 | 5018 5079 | 0.96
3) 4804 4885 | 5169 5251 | 0.94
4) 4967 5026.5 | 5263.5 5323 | 1.06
